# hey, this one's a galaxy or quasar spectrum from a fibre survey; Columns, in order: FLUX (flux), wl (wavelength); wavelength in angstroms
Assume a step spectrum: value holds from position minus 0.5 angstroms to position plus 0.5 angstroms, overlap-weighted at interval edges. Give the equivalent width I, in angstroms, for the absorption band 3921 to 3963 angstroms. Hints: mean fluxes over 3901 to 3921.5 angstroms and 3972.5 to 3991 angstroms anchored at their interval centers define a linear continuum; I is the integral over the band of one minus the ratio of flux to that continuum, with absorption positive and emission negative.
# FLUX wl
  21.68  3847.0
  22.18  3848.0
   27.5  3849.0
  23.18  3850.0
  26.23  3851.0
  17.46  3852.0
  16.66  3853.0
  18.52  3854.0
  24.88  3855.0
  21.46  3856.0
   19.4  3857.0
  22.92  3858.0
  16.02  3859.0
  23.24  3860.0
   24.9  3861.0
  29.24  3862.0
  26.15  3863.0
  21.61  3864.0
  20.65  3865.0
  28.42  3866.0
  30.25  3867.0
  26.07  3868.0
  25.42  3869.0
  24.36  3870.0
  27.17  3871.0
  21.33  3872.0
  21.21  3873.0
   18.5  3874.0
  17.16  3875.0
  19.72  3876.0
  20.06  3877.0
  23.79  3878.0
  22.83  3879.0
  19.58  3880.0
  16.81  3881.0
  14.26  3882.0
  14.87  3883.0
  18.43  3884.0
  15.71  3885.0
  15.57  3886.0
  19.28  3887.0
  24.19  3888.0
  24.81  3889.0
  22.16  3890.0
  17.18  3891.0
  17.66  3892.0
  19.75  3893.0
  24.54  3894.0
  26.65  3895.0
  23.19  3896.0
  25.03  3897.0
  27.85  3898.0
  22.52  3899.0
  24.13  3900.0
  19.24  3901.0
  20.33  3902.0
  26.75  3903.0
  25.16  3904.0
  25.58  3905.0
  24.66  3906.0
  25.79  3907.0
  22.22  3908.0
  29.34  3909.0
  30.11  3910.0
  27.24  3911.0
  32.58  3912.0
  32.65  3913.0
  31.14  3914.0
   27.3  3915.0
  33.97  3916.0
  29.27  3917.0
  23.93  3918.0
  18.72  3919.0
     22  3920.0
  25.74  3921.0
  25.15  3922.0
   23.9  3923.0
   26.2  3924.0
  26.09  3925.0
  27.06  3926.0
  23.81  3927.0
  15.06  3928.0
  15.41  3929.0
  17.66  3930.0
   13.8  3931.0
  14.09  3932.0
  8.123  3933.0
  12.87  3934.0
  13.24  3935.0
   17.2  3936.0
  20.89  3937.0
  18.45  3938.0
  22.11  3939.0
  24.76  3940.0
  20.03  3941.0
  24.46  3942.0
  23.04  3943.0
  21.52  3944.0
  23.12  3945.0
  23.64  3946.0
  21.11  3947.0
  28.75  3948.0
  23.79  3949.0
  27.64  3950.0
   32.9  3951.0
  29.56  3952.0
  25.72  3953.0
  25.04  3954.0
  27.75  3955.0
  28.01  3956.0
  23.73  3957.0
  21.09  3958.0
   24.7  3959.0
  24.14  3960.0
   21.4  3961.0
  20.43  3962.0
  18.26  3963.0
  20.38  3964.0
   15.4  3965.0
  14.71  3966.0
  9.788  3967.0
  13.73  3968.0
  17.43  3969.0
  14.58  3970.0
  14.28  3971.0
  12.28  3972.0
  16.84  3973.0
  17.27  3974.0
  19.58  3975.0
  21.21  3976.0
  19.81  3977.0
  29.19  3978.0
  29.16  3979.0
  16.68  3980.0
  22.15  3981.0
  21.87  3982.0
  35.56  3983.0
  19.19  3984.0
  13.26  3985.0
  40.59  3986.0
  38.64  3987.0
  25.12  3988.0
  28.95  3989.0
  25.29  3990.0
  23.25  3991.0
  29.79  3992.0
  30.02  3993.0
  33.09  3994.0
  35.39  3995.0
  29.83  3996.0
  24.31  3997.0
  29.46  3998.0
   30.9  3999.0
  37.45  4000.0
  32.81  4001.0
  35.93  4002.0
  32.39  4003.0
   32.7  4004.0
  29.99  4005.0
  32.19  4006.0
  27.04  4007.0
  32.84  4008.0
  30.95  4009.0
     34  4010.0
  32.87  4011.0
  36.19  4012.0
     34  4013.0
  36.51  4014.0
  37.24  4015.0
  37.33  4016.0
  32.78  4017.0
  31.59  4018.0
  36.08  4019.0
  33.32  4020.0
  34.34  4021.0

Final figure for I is 5.7 angstroms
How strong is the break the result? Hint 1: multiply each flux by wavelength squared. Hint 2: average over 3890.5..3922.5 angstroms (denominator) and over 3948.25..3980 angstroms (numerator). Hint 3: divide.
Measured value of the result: 0.87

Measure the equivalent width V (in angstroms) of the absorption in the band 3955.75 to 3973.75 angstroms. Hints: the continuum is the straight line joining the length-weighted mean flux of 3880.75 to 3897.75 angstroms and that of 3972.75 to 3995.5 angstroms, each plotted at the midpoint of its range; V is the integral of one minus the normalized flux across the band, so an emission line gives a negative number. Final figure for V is 4.7 angstroms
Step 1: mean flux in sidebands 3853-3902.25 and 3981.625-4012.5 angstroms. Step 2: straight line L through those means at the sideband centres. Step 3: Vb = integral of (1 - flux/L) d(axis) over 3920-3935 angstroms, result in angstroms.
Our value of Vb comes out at 3.4 angstroms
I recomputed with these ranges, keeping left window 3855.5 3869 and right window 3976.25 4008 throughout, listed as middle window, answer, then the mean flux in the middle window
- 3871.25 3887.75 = 3.80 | 18.9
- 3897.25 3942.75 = 5.12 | 23.1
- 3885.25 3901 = 1.88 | 22.1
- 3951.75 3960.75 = 0.70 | 25.3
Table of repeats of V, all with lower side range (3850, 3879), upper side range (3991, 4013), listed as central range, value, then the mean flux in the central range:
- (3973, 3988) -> 3.0 angstroms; 24.3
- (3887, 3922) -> 0.4 angstroms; 25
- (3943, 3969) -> 5.5 angstroms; 22.6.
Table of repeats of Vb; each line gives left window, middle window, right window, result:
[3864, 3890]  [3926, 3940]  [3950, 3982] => 2.7 angstroms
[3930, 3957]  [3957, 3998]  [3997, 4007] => 7.6 angstroms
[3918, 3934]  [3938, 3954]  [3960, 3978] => -4.9 angstroms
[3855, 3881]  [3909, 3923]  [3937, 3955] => -2.2 angstroms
